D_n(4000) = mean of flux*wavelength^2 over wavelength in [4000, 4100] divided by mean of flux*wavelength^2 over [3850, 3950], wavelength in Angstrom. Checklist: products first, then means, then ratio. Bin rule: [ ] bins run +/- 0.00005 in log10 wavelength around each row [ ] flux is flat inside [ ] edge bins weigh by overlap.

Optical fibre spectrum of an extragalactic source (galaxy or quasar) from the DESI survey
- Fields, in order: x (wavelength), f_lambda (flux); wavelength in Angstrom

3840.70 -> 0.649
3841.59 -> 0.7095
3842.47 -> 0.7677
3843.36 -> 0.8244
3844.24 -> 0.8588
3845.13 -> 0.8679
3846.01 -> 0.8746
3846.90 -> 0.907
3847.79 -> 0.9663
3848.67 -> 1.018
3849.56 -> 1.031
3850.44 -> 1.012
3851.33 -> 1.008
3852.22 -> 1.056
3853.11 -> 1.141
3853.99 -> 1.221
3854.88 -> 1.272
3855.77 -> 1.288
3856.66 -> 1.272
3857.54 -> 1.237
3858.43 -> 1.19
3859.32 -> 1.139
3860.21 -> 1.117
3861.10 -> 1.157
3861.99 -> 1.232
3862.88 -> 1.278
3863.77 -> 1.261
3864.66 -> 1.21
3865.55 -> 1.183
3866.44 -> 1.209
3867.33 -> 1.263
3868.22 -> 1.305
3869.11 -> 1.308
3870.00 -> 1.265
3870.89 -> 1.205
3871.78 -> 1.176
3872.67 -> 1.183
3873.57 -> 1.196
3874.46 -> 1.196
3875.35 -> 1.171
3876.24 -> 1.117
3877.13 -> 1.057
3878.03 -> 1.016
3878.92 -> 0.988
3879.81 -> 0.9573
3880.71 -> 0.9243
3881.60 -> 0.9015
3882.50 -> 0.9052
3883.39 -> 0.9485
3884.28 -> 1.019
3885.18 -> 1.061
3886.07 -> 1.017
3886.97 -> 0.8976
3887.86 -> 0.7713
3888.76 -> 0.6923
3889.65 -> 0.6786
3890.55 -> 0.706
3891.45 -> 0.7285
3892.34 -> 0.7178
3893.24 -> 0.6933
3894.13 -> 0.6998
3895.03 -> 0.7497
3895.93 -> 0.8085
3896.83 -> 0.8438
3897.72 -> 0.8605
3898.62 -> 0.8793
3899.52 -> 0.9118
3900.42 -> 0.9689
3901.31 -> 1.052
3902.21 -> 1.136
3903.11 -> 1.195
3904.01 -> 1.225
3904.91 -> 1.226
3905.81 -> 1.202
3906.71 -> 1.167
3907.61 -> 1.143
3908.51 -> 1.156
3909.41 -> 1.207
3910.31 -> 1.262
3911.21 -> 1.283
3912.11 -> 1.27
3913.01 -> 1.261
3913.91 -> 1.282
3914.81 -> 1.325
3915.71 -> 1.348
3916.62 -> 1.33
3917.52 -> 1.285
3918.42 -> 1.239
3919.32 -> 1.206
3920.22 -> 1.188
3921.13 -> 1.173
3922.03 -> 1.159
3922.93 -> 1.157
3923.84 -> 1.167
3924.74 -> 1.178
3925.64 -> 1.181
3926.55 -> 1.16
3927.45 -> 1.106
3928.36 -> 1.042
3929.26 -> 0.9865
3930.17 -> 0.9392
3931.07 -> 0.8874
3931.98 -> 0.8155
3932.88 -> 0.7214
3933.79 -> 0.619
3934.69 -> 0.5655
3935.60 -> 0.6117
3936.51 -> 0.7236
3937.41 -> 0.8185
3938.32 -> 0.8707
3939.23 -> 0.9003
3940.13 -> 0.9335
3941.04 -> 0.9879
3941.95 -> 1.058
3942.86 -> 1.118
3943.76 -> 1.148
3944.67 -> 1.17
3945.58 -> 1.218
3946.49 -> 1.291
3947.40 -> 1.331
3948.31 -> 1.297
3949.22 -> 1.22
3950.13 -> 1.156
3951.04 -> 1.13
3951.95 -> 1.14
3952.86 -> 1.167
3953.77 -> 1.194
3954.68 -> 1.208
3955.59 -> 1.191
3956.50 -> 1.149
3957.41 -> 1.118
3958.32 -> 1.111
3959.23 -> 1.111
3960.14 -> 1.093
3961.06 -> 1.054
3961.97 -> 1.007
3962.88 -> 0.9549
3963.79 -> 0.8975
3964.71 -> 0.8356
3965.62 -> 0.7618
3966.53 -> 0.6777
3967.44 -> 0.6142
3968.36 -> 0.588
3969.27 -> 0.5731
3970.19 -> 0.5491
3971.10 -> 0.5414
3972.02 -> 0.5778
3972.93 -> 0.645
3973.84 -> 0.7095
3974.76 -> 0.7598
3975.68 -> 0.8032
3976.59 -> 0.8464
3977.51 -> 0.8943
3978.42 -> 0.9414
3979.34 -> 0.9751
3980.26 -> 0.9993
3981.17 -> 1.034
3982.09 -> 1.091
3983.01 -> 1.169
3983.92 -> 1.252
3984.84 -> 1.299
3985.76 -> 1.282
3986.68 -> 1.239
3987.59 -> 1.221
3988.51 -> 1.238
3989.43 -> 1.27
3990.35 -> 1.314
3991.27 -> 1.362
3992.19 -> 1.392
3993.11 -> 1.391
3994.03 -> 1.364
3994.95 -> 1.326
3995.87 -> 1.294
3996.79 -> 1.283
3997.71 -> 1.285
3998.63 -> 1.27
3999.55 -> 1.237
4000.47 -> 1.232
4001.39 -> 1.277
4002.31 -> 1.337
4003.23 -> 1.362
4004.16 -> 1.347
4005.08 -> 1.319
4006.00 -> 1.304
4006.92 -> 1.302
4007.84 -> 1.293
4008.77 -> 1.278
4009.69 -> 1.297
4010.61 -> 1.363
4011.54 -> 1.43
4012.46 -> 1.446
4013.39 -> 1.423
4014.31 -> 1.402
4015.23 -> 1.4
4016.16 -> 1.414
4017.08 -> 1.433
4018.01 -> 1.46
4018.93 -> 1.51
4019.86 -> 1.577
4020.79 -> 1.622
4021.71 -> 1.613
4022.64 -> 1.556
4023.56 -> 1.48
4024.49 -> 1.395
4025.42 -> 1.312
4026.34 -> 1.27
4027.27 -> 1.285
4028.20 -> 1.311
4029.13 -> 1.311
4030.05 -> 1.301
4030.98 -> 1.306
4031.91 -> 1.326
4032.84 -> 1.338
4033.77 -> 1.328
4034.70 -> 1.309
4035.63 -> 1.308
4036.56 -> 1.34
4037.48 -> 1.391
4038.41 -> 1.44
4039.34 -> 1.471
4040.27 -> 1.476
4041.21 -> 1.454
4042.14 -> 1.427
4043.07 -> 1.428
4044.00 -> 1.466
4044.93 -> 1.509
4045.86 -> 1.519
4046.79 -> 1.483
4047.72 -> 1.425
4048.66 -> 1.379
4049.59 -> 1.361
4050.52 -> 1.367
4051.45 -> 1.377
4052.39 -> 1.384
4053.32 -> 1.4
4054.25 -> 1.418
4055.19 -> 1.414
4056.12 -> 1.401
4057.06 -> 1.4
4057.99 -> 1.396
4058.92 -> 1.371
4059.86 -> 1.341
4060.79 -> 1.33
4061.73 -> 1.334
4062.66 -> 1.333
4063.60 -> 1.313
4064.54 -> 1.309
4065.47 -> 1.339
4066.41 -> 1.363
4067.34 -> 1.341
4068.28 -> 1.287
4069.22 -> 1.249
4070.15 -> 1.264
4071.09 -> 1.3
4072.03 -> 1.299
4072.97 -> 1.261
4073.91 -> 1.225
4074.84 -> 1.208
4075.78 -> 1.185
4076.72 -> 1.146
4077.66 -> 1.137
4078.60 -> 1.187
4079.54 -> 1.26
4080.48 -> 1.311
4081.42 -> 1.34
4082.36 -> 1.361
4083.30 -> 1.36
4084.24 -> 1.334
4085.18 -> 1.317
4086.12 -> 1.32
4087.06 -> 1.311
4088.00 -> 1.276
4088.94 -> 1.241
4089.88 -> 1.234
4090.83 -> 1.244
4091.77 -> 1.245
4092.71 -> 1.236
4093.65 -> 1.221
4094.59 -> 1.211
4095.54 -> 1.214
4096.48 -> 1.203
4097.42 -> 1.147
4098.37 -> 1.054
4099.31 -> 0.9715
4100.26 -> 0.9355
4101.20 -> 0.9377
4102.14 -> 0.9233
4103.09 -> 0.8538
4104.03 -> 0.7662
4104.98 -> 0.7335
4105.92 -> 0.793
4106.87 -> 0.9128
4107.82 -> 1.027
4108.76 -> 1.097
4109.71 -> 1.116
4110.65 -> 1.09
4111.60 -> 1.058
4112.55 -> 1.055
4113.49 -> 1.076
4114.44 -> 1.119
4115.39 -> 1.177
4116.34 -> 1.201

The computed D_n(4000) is 1.3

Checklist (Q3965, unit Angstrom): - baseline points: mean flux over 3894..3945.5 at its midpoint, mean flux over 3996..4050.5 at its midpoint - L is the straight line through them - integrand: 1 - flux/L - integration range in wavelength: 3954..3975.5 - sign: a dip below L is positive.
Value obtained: 6.0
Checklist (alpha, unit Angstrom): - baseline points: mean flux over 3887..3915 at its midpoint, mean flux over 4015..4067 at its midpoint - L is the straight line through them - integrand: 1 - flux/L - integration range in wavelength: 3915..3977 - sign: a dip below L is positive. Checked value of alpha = 7.1 Angstrom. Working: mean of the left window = 0.999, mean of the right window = 1.4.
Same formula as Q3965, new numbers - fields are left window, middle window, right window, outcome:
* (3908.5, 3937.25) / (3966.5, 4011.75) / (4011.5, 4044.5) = 6.5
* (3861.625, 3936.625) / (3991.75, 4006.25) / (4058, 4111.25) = -2.4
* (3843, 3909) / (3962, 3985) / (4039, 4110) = 6.2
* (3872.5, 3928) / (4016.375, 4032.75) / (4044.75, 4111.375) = -3.2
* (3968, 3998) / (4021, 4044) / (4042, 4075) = -2.5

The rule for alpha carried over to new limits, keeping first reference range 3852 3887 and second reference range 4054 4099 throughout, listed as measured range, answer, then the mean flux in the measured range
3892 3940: 5.60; 1.04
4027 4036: -0.45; 1.31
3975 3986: 1.61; 1.04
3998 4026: -3.41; 1.39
